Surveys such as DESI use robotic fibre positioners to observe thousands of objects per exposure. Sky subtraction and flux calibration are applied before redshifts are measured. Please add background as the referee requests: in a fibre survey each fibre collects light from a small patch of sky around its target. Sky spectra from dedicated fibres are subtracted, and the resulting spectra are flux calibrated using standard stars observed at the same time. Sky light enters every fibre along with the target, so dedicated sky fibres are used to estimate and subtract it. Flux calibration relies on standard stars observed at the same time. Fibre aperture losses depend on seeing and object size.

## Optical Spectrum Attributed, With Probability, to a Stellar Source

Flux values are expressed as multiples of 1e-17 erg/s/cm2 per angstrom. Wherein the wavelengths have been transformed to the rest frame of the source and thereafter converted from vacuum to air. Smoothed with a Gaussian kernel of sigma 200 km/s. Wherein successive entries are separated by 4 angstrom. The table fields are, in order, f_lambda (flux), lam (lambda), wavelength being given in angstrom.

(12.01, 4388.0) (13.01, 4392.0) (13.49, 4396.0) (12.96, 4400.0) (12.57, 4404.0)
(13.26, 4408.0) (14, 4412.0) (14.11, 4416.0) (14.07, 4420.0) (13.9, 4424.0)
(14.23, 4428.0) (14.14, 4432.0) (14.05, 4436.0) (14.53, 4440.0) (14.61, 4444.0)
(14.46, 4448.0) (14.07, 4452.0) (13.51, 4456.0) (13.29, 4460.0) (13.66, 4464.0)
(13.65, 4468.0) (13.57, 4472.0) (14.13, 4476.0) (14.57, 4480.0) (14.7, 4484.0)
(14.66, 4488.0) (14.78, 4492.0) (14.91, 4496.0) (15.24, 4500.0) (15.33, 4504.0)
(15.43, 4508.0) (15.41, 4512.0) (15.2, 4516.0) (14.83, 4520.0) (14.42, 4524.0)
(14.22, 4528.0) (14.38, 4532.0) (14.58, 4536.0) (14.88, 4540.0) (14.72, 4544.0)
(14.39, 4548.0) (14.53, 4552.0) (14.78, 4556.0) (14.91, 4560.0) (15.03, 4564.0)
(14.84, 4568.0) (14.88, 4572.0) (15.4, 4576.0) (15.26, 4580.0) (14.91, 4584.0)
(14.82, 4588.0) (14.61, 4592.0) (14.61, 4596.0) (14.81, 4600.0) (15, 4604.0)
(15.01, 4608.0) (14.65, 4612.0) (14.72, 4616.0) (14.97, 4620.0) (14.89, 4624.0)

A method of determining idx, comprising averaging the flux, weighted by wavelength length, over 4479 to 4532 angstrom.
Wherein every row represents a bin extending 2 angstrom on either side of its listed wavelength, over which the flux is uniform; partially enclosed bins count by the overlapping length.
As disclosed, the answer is 14.9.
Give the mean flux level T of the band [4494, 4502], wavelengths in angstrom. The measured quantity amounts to 15.1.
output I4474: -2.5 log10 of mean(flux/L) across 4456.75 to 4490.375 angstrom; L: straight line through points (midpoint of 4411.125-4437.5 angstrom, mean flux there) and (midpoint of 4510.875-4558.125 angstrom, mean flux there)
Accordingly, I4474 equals 0.03 mag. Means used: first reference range 14.1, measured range 14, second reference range 14.7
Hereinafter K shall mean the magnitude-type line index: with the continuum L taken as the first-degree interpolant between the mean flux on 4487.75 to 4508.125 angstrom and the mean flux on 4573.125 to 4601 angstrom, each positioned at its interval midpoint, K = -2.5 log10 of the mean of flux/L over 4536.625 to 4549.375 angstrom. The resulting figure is 0.023 mag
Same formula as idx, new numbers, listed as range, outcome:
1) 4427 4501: 14.2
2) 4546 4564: 14.7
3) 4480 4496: 14.7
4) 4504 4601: 14.8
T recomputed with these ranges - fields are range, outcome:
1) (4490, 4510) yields 15.1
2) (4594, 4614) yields 14.8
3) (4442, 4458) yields 14.2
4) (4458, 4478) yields 13.7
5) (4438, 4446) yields 14.6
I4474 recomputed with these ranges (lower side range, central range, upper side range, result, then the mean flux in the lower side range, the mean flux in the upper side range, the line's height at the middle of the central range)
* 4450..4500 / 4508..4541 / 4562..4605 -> -0.02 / 14.2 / 14.9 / 14.5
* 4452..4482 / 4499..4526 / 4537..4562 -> -0.06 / 13.8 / 14.7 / 14.3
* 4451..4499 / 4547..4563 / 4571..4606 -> 0.00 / 14.1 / 14.9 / 14.7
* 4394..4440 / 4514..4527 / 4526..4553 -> -0.03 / 13.7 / 14.5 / 14.4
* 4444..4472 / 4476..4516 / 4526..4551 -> -0.06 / 13.8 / 14.5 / 14.2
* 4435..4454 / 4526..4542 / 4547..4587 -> 0.02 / 14.4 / 14.9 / 14.8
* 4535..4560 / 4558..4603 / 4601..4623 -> -0.01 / 14.7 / 14.9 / 14.8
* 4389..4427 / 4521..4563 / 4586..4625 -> -0.02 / 13.5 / 14.8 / 14.4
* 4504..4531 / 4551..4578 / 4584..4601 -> -0.01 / 14.9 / 14.7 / 14.8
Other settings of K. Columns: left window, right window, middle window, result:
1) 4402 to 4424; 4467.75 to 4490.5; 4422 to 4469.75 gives -0.005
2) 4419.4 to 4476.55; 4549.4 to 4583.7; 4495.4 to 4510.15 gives -0.061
